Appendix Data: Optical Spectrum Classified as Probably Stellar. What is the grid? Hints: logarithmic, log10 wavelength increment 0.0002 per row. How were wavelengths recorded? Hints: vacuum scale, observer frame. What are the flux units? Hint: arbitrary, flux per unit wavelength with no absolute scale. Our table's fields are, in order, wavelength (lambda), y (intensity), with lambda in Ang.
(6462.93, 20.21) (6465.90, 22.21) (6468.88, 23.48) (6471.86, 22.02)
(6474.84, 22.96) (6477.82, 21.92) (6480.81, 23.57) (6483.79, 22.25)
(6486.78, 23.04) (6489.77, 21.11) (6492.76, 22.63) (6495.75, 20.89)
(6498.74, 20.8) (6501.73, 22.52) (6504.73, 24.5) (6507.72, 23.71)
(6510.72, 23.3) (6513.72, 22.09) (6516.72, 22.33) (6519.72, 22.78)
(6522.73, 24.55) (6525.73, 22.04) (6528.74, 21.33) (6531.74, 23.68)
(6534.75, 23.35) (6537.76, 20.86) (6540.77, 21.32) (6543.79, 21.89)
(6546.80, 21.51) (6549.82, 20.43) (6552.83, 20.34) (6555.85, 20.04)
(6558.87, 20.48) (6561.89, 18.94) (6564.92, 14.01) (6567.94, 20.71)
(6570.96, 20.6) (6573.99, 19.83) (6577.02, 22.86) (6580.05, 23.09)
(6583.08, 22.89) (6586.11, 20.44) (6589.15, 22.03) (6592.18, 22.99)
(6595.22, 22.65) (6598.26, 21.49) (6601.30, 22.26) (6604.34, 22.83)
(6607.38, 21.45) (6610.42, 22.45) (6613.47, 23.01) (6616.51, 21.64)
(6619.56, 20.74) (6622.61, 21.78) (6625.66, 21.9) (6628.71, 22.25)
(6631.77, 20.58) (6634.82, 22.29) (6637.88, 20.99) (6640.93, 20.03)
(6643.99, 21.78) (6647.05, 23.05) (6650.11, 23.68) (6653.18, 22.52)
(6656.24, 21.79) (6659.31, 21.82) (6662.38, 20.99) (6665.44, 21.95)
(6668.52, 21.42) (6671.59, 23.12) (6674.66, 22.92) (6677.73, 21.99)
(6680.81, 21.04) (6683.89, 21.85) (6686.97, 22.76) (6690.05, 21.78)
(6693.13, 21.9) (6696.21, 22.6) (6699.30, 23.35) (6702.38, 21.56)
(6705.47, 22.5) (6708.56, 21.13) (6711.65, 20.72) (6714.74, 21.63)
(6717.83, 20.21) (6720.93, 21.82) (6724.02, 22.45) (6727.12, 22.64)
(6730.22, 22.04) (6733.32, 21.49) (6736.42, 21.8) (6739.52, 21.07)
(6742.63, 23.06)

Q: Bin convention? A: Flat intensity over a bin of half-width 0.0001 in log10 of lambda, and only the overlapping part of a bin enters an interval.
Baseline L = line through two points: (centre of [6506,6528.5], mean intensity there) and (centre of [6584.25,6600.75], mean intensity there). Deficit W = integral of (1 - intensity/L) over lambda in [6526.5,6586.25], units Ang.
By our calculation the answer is 3.9 Ang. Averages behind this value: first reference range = 22.9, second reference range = 22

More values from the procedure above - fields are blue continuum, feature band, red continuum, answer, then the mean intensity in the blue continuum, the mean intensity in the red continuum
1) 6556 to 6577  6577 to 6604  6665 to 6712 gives -3.2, 19.4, 22.1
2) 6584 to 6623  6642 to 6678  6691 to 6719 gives -0.6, 22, 21.8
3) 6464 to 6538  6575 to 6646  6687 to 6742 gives 0.9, 22.6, 21.9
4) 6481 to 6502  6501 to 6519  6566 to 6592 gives -1.0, 22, 21.5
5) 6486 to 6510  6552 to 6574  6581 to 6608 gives 2.9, 22.4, 22.2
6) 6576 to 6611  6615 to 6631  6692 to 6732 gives 0.4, 22.3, 21.9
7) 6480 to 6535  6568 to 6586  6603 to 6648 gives 0.4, 22.6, 21.8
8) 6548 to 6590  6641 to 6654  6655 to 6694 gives -0.5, 20.5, 21.9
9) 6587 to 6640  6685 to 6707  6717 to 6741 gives -0.6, 21.9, 21.7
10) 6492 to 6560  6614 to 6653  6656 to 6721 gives 0.2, 22.1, 21.9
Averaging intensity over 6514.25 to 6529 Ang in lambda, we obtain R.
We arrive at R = 22.7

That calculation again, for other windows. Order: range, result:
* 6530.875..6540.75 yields 22.4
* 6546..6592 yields 20.6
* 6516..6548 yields 22.3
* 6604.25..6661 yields 21.9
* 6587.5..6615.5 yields 22.3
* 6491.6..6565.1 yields 21.7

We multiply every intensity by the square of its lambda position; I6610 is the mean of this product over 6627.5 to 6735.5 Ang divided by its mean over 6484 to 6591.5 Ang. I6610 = 1.06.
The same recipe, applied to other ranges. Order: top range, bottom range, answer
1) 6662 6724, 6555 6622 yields 1.06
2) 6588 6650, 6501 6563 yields 1.02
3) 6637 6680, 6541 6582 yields 1.11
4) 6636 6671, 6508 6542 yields 1.01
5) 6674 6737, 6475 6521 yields 1.04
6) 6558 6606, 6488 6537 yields 0.96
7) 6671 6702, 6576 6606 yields 1.03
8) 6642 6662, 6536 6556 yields 1.10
